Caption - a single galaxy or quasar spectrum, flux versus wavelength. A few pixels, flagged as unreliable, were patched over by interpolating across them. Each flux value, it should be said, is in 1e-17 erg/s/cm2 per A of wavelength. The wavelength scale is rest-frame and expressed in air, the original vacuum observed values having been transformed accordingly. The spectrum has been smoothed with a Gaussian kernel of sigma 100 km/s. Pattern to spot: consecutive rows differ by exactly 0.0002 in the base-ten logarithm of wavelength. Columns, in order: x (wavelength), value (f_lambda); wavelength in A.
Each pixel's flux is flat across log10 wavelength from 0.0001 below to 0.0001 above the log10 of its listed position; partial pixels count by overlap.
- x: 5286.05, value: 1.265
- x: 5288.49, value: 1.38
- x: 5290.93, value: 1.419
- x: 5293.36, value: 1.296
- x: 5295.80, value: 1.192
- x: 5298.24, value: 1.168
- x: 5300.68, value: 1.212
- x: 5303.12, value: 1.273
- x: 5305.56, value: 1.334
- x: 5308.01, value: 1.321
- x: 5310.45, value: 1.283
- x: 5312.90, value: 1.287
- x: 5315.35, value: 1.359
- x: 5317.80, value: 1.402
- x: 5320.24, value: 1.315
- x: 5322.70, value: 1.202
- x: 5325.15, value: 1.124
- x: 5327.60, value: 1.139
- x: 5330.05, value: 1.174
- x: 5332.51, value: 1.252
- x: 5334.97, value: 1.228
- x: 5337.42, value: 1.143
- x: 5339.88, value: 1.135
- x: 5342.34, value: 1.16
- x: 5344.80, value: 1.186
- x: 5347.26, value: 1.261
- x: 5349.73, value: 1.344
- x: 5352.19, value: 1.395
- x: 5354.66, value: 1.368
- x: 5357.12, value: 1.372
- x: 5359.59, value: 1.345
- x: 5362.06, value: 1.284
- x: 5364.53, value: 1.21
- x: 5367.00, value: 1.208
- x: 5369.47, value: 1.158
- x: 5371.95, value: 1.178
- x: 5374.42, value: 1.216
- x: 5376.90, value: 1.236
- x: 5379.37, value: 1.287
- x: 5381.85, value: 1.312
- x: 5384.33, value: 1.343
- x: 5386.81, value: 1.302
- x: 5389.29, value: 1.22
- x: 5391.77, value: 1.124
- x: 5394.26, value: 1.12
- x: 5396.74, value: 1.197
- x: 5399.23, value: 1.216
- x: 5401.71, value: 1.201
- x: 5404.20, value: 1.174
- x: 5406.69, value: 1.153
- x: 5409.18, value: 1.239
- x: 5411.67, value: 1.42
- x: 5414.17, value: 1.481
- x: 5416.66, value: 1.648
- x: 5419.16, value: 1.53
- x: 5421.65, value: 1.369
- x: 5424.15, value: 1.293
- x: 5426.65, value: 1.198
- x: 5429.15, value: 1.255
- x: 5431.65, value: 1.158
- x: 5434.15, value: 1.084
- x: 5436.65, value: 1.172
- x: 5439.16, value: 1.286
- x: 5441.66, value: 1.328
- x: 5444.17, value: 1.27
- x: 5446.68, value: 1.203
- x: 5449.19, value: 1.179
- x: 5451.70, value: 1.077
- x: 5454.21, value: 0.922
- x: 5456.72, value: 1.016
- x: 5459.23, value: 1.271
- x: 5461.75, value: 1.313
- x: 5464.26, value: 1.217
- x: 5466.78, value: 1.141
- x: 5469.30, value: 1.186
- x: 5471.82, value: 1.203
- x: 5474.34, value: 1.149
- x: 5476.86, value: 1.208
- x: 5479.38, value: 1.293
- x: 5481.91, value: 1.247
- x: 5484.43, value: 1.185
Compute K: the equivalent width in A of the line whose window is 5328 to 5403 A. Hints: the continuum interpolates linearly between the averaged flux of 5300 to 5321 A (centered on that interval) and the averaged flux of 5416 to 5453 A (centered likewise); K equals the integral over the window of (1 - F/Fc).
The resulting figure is 3.1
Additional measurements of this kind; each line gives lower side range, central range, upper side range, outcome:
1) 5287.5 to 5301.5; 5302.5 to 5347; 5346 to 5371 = 1.6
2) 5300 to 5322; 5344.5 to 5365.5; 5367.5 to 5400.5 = -0.9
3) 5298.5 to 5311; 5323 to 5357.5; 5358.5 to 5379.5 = 0.6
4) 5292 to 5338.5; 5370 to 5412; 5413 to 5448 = 1.9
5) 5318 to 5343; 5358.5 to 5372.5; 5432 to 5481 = -0.4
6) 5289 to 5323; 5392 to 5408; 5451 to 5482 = 0.6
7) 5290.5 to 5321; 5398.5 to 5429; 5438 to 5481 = -2.6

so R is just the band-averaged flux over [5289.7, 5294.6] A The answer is 1.36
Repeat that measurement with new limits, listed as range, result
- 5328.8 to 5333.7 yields 1.21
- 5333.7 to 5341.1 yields 1.17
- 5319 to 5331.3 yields 1.19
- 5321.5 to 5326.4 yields 1.16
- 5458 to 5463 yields 1.29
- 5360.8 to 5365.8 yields 1.25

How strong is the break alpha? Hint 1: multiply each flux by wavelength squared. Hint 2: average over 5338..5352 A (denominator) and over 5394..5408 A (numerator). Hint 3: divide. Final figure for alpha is 0.98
